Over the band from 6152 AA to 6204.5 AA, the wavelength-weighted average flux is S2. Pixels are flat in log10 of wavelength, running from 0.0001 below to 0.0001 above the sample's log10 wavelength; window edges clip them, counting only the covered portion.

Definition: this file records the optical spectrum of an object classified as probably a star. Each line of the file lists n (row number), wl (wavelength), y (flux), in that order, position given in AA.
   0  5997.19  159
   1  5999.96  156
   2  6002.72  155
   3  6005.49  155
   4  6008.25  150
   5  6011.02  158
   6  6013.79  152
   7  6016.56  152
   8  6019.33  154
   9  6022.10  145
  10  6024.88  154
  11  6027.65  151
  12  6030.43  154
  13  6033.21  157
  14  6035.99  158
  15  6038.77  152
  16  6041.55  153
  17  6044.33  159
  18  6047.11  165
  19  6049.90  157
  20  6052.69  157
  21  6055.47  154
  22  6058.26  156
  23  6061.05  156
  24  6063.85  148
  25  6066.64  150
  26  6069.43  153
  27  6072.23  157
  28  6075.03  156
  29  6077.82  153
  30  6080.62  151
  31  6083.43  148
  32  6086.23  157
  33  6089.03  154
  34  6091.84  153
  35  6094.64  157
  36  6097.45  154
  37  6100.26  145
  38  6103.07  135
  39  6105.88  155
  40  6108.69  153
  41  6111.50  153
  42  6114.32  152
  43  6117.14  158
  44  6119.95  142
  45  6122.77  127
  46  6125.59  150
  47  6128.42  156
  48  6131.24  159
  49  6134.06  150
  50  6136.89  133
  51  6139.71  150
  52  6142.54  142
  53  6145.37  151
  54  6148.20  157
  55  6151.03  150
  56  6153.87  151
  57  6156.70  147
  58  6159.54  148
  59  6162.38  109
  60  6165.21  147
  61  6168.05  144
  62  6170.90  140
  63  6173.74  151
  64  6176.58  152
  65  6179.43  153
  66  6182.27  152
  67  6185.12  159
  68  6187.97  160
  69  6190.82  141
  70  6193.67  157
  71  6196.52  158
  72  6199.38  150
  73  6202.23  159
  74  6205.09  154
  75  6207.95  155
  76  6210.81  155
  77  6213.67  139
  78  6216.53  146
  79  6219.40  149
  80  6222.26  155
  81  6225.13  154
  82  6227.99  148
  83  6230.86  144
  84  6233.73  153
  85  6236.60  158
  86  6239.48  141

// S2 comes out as 149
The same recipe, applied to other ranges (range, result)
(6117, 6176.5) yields 146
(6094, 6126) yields 148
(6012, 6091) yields 154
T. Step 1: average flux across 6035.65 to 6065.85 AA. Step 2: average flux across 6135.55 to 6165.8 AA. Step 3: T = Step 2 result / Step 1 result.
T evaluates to 0.93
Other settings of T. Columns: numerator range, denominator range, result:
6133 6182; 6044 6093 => 0.94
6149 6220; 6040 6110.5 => 0.97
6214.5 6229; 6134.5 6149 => 1.02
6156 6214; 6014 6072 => 0.97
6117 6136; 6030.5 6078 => 0.95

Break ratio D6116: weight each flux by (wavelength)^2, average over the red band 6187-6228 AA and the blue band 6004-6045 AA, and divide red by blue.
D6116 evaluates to 1.05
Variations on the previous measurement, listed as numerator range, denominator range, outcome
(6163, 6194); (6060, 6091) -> 1.01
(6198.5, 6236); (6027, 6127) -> 1.04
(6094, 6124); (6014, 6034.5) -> 1.00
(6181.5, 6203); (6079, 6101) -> 1.05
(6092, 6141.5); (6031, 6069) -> 0.98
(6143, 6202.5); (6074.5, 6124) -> 1.02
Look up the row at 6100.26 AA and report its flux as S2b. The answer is 145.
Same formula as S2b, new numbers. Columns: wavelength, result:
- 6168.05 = 144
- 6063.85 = 148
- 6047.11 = 165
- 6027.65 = 151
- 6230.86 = 144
